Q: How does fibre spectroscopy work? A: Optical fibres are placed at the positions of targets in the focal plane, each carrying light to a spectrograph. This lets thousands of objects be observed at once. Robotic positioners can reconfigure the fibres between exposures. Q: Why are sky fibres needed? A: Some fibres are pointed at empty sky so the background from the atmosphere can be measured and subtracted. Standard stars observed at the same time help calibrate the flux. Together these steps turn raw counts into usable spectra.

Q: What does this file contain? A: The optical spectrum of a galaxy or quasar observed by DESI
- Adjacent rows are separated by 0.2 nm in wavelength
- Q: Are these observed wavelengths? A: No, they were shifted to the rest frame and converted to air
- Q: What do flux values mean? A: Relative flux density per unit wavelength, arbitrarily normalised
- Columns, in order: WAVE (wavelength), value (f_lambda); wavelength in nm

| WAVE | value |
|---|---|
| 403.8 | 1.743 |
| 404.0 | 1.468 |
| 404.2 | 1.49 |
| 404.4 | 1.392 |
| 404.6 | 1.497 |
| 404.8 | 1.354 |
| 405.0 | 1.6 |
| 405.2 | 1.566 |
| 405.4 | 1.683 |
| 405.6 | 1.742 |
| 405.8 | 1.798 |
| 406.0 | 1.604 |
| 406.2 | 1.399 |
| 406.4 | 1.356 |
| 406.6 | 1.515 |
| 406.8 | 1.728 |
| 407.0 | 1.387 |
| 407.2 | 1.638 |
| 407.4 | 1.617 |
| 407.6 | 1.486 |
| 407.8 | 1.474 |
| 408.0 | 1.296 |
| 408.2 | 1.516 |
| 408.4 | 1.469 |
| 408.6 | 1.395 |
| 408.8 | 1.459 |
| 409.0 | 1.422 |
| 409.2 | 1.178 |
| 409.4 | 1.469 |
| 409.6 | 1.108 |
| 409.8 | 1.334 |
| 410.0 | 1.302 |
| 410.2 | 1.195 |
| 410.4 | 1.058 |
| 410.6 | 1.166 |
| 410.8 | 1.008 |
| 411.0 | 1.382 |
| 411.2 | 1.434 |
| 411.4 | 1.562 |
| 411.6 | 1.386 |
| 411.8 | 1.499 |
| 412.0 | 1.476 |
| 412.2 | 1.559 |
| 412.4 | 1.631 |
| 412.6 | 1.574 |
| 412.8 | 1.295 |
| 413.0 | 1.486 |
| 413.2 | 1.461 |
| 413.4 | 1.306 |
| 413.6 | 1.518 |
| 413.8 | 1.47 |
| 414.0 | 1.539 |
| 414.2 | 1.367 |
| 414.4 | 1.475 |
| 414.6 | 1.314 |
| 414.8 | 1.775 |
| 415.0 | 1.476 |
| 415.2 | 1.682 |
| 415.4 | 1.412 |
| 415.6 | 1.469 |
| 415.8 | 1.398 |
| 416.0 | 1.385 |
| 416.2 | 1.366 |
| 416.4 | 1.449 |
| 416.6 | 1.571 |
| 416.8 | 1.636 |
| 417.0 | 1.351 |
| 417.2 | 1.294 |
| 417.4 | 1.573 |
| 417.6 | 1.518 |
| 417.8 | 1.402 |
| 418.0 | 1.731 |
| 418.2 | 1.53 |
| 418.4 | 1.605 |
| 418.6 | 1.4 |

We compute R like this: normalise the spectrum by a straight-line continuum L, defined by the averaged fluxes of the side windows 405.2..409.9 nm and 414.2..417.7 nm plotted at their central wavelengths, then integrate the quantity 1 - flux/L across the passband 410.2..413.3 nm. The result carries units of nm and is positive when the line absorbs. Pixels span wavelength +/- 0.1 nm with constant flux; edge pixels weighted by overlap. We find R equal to 0.18 nm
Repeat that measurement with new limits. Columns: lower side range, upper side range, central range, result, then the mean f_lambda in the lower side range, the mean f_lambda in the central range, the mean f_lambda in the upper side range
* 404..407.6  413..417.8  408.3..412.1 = 0.45 nm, 1.55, 1.33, 1.47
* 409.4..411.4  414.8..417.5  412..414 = -0.19 nm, 1.25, 1.48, 1.48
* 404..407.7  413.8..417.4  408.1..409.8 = 0.16 nm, 1.55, 1.37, 1.47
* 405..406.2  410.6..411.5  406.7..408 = 0.01 nm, 1.65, 1.54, 1.33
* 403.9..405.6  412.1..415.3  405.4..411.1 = 0.36 nm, 1.52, 1.42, 1.5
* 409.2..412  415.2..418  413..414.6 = -0.06 nm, 1.3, 1.44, 1.47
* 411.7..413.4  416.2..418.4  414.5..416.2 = 0.02 nm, 1.49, 1.48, 1.5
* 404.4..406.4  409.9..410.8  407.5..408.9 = -0.11 nm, 1.56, 1.44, 1.16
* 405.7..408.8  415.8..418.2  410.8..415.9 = 0.07 nm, 1.51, 1.47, 1.48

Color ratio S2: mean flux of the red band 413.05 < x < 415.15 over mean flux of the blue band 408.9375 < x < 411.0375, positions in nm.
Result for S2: 1.20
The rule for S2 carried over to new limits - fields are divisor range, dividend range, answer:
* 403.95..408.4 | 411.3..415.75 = 0.97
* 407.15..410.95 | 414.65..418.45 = 1.12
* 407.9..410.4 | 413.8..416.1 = 1.11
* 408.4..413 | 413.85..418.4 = 1.09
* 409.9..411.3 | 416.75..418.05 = 1.22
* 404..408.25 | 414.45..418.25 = 0.97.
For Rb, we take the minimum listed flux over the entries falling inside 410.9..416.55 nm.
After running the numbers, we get 1.295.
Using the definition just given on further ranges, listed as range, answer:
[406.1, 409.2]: 1.178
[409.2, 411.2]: 1.008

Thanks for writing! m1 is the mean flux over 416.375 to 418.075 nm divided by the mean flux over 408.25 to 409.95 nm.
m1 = 1.11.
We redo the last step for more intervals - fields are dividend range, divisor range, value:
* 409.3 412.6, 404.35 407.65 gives 0.87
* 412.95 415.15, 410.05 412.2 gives 1.11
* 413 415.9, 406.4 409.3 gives 1.01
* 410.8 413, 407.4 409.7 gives 1.04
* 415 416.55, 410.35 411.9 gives 1.10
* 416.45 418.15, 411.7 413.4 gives 1.01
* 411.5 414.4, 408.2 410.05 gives 1.08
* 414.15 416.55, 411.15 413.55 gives 1.00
